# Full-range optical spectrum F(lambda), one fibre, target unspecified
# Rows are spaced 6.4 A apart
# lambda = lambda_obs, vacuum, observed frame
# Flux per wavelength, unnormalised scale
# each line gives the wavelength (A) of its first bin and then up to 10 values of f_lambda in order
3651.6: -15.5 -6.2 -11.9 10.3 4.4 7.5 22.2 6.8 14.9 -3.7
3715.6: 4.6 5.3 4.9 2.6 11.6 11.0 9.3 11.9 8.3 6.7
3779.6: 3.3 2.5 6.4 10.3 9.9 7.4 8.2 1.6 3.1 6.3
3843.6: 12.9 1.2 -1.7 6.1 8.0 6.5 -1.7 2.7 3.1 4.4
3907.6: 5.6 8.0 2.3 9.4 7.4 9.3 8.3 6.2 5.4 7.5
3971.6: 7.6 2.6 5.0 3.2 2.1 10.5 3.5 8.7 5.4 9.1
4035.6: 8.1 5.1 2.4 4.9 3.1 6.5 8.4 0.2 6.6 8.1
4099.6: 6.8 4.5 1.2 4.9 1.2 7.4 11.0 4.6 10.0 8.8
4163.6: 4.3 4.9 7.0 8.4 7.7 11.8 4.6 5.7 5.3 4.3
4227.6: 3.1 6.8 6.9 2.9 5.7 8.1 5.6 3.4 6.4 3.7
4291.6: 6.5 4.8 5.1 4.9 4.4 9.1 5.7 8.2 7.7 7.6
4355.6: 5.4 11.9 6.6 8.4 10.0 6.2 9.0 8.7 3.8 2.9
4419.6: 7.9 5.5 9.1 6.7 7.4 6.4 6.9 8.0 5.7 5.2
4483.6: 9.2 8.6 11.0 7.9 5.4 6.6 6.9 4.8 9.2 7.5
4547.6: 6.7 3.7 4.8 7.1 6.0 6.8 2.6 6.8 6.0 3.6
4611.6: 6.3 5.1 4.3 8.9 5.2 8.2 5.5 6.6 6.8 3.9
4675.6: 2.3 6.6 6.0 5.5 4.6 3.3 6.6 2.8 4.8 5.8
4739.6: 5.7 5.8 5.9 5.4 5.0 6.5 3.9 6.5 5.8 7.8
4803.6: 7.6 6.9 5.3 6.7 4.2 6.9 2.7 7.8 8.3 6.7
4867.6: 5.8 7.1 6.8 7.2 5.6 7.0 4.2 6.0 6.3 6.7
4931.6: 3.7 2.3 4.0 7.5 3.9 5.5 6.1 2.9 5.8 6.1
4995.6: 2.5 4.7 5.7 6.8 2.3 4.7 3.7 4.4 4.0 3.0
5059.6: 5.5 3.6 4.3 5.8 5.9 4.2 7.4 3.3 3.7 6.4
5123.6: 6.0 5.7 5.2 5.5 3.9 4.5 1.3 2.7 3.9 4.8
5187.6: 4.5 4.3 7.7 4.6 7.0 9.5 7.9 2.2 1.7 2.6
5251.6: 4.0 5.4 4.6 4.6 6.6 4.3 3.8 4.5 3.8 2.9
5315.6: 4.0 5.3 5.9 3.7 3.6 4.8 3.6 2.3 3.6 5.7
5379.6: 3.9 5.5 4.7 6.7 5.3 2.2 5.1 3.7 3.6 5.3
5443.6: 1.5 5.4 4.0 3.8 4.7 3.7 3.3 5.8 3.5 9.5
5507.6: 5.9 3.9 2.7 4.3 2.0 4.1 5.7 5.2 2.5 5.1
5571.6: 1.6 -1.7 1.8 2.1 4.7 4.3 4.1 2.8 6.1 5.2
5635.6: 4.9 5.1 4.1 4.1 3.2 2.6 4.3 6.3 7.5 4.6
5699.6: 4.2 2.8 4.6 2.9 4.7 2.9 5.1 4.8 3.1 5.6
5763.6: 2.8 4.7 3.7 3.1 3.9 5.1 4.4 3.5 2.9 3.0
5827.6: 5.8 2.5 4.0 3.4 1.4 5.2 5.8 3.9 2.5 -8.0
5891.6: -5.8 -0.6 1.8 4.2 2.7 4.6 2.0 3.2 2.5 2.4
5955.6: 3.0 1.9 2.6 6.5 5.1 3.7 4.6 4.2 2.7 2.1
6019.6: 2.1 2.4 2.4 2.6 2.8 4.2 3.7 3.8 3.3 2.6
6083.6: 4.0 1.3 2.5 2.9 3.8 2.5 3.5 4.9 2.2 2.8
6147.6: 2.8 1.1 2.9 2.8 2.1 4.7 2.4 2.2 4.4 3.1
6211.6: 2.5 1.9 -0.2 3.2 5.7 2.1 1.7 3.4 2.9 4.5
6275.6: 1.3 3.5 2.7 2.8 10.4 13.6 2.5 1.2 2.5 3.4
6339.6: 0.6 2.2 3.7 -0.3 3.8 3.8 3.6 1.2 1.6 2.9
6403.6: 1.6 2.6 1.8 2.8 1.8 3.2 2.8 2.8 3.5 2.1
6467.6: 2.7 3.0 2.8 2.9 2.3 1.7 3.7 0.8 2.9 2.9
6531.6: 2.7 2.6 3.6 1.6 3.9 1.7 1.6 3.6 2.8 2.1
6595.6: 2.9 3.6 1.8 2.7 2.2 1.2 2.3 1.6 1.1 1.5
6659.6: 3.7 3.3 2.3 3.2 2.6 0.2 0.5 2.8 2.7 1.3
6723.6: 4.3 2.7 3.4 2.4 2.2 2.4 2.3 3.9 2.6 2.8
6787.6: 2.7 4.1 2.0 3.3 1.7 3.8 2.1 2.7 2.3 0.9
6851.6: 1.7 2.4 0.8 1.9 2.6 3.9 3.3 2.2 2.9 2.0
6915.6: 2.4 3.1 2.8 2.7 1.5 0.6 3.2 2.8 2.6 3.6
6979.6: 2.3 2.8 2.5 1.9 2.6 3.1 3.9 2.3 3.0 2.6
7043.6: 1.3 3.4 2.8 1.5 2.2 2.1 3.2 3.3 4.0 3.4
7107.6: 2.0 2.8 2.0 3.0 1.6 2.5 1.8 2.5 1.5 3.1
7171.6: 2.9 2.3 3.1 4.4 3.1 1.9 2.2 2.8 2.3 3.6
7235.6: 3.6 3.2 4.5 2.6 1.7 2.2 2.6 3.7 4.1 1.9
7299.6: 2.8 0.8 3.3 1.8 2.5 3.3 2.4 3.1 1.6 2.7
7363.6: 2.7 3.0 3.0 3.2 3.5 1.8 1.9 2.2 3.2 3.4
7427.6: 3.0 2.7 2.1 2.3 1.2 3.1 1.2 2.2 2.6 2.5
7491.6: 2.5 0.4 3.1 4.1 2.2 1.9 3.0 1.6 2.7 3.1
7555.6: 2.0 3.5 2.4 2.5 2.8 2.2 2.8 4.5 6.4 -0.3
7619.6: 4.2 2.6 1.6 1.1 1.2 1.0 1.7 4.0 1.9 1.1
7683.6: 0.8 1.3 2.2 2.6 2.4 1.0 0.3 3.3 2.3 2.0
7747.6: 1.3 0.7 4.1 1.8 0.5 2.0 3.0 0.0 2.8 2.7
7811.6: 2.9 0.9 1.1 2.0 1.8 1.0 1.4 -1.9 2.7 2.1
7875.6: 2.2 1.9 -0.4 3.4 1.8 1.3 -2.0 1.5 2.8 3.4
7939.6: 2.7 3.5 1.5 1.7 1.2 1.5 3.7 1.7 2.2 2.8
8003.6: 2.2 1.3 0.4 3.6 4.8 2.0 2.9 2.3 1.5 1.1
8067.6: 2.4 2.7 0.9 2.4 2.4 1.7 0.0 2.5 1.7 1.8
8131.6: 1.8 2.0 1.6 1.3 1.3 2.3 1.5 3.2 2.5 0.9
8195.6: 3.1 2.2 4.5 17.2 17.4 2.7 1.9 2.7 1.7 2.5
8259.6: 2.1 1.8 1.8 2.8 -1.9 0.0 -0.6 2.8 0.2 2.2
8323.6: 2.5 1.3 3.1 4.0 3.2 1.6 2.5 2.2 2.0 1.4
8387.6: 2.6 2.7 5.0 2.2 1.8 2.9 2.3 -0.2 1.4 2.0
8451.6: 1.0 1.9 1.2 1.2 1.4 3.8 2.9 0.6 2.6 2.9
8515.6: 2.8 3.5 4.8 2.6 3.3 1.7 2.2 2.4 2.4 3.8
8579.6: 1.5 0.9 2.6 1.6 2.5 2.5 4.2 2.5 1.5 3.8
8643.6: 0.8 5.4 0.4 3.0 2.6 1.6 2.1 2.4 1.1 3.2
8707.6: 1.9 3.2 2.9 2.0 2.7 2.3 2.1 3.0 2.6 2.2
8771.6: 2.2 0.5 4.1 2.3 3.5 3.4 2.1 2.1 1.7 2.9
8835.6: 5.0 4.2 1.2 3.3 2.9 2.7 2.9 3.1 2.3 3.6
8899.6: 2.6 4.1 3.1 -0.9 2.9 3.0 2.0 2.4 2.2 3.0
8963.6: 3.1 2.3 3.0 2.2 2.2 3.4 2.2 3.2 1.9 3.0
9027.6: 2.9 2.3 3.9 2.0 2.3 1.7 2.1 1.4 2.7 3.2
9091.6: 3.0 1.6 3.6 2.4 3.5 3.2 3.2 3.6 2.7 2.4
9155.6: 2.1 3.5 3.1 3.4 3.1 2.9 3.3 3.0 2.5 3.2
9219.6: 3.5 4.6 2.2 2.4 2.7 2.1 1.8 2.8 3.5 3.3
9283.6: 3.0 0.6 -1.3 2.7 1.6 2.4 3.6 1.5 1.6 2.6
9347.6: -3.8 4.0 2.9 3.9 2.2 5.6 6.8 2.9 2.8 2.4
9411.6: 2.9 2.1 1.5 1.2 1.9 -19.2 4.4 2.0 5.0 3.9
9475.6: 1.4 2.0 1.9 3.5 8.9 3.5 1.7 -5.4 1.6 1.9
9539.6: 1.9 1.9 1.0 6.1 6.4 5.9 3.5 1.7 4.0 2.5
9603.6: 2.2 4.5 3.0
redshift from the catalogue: 1.20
